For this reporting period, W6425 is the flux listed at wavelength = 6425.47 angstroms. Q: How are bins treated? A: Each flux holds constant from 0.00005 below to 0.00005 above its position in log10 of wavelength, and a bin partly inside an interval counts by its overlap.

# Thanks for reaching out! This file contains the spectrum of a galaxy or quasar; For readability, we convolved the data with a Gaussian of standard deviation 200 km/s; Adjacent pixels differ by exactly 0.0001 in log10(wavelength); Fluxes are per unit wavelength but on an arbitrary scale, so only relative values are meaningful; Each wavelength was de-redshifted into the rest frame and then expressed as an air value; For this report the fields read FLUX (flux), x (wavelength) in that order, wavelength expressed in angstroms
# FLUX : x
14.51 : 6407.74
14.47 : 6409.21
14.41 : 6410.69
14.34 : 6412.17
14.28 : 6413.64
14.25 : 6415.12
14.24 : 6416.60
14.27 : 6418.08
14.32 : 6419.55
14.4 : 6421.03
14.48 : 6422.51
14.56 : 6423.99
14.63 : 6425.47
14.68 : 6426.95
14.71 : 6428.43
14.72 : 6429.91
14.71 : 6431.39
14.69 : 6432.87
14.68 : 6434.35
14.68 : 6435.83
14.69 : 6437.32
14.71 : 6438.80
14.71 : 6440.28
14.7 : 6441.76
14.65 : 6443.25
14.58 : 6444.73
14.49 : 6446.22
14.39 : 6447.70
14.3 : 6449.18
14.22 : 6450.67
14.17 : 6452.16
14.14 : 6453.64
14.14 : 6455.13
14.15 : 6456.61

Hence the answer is 14.63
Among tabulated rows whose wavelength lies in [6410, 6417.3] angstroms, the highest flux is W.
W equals 14.41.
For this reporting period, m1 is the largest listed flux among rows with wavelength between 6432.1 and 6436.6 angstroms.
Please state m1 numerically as 14.69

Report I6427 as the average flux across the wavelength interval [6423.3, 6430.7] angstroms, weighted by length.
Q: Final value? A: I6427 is 14.7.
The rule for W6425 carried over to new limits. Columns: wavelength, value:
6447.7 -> 14.39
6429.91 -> 14.72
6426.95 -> 14.68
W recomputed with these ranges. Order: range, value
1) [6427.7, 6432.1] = 14.72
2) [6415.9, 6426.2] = 14.63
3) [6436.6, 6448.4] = 14.71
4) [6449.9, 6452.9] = 14.22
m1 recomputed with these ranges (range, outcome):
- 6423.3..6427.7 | 14.68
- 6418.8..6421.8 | 14.4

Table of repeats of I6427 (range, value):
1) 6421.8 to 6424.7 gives 14.5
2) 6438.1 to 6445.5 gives 14.7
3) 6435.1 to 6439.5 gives 14.7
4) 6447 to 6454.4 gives 14.2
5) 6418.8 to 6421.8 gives 14.4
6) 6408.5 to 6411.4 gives 14.4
